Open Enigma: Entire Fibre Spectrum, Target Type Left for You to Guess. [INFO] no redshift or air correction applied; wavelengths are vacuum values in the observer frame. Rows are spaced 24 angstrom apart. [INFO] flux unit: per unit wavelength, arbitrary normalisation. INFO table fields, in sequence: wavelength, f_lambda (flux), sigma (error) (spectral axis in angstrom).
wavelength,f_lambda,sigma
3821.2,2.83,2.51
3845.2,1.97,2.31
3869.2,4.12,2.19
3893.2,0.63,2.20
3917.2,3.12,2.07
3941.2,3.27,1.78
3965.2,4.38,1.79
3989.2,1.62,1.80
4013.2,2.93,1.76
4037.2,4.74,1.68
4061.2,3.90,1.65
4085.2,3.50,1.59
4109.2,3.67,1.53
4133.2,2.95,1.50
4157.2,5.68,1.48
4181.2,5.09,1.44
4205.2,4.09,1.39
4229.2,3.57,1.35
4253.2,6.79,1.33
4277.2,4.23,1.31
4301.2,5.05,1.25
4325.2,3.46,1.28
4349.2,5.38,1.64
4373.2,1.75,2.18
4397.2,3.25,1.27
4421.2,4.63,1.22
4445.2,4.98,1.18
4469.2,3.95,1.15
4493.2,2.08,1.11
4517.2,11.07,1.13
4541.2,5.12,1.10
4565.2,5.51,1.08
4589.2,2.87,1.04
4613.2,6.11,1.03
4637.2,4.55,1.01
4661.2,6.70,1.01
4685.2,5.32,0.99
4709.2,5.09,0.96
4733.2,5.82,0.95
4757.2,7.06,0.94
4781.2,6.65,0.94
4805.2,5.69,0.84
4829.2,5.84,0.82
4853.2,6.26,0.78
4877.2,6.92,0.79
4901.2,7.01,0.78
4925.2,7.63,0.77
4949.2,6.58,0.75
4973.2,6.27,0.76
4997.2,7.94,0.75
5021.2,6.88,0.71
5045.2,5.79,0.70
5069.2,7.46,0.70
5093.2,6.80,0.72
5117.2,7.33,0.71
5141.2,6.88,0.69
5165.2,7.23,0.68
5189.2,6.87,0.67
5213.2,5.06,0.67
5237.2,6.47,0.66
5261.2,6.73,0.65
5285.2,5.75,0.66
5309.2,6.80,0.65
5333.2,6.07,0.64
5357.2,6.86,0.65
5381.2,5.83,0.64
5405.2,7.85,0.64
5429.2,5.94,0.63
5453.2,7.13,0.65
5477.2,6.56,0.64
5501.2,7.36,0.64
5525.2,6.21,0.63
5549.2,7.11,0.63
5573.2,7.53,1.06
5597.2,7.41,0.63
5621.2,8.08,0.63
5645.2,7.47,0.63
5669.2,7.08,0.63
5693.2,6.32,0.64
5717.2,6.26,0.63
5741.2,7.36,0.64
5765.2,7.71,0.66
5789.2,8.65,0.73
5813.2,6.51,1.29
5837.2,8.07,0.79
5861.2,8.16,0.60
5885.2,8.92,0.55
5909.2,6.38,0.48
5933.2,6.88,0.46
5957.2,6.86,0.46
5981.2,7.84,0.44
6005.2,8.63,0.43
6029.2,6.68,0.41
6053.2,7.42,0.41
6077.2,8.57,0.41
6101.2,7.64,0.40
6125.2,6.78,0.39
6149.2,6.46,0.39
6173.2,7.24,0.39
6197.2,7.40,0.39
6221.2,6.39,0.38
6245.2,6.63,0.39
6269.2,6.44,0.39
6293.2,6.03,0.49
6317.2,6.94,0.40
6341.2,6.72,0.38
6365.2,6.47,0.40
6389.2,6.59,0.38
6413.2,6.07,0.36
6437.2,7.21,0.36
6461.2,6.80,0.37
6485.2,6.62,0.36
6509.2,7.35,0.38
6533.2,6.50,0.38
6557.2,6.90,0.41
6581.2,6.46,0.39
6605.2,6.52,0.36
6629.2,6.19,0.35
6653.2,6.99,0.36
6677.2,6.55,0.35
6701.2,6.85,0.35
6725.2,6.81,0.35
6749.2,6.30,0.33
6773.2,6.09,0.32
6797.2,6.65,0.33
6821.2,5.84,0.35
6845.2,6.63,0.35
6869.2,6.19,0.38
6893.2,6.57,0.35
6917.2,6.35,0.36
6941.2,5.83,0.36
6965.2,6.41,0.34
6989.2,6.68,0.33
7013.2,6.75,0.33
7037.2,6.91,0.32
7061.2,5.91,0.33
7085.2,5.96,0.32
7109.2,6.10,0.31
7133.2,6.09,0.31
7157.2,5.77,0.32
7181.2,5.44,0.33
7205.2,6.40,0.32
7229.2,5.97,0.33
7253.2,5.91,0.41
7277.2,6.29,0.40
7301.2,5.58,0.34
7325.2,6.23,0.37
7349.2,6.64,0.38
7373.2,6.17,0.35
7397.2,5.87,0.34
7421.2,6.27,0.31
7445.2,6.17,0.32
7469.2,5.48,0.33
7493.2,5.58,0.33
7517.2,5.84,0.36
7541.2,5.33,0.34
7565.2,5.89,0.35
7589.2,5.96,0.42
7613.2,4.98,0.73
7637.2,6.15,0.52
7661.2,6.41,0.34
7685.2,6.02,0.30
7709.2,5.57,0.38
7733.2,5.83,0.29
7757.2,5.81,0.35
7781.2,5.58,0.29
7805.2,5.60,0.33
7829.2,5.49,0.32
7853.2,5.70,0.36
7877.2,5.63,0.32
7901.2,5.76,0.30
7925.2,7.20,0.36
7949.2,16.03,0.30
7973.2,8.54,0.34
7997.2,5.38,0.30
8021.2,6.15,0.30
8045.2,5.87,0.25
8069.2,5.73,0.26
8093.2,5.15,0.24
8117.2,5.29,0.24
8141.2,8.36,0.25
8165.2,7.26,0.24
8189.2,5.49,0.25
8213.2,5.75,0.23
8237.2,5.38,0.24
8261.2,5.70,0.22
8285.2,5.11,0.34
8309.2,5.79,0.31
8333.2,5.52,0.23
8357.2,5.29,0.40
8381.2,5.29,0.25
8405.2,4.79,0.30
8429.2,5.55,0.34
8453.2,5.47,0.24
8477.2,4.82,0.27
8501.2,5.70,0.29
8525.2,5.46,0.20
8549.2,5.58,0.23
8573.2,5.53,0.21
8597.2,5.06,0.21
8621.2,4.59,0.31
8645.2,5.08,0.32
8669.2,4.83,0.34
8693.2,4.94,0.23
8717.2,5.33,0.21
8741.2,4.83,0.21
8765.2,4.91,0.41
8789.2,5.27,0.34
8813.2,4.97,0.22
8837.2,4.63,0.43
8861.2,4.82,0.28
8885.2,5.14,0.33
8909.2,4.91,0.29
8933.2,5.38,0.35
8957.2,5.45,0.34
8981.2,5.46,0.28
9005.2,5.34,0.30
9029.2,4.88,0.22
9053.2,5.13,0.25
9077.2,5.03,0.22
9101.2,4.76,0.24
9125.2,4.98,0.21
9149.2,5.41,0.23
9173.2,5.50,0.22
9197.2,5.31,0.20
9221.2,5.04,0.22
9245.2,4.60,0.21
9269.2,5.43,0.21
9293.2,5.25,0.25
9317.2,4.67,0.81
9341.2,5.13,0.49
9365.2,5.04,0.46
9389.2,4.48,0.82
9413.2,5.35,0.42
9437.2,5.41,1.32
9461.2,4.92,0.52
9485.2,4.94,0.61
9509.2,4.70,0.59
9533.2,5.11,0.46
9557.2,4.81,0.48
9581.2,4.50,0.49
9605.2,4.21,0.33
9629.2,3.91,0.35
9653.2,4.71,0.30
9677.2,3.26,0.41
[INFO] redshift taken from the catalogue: 0.21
